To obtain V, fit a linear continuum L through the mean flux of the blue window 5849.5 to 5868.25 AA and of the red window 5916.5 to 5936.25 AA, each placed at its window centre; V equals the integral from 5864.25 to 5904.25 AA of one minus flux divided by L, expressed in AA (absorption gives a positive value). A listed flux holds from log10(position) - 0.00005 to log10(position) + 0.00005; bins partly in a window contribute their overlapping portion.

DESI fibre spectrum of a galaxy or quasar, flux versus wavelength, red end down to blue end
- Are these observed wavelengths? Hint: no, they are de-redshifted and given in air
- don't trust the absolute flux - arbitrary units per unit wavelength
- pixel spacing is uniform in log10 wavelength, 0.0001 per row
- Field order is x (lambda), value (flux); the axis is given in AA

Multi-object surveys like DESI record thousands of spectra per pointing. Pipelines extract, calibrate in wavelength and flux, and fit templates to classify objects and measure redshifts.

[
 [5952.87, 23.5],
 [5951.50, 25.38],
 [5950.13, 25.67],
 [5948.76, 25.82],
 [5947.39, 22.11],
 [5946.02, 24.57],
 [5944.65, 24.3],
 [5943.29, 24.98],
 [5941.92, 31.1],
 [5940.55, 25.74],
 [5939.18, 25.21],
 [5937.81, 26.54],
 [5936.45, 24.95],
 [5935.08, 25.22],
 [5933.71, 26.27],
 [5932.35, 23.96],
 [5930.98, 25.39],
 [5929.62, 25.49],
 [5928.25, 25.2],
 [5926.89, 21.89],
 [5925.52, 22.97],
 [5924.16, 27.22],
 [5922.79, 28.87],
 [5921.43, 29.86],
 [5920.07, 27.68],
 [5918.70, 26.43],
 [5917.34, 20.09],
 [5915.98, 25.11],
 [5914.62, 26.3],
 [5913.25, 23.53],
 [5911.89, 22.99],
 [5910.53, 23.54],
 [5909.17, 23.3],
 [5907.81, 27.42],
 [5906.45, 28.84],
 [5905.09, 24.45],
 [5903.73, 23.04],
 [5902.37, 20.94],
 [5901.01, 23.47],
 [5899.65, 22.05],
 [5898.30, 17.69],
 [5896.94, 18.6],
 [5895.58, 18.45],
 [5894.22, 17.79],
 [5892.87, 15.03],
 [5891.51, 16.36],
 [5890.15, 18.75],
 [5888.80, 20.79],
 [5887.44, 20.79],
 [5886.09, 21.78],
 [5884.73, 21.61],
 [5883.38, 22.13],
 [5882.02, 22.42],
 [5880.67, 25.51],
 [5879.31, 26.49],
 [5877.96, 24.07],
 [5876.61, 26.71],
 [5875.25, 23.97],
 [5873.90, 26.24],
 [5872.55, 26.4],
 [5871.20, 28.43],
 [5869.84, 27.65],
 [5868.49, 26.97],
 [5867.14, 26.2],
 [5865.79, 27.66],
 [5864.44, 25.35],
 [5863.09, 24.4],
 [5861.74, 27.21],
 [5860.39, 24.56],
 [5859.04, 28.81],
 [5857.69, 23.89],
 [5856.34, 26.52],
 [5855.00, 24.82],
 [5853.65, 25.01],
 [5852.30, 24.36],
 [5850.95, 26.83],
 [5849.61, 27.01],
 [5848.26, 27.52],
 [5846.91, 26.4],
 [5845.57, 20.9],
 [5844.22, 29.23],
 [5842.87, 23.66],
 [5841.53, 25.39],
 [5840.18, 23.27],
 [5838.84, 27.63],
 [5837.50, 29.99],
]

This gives 4.7 AA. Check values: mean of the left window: 25.9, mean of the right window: 25.4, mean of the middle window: 22.7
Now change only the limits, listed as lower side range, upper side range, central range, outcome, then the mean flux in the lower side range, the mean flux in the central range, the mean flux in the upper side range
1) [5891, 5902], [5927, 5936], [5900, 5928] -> -3.9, 18.8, 24.9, 25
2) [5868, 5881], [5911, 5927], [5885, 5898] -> 3.6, 26.2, 18.8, 25.3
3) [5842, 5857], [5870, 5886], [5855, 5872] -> -0.8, 25.7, 26.4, 24.9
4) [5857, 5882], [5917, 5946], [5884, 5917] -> 5.2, 26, 21.8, 25.7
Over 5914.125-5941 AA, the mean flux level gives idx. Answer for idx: 25.5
